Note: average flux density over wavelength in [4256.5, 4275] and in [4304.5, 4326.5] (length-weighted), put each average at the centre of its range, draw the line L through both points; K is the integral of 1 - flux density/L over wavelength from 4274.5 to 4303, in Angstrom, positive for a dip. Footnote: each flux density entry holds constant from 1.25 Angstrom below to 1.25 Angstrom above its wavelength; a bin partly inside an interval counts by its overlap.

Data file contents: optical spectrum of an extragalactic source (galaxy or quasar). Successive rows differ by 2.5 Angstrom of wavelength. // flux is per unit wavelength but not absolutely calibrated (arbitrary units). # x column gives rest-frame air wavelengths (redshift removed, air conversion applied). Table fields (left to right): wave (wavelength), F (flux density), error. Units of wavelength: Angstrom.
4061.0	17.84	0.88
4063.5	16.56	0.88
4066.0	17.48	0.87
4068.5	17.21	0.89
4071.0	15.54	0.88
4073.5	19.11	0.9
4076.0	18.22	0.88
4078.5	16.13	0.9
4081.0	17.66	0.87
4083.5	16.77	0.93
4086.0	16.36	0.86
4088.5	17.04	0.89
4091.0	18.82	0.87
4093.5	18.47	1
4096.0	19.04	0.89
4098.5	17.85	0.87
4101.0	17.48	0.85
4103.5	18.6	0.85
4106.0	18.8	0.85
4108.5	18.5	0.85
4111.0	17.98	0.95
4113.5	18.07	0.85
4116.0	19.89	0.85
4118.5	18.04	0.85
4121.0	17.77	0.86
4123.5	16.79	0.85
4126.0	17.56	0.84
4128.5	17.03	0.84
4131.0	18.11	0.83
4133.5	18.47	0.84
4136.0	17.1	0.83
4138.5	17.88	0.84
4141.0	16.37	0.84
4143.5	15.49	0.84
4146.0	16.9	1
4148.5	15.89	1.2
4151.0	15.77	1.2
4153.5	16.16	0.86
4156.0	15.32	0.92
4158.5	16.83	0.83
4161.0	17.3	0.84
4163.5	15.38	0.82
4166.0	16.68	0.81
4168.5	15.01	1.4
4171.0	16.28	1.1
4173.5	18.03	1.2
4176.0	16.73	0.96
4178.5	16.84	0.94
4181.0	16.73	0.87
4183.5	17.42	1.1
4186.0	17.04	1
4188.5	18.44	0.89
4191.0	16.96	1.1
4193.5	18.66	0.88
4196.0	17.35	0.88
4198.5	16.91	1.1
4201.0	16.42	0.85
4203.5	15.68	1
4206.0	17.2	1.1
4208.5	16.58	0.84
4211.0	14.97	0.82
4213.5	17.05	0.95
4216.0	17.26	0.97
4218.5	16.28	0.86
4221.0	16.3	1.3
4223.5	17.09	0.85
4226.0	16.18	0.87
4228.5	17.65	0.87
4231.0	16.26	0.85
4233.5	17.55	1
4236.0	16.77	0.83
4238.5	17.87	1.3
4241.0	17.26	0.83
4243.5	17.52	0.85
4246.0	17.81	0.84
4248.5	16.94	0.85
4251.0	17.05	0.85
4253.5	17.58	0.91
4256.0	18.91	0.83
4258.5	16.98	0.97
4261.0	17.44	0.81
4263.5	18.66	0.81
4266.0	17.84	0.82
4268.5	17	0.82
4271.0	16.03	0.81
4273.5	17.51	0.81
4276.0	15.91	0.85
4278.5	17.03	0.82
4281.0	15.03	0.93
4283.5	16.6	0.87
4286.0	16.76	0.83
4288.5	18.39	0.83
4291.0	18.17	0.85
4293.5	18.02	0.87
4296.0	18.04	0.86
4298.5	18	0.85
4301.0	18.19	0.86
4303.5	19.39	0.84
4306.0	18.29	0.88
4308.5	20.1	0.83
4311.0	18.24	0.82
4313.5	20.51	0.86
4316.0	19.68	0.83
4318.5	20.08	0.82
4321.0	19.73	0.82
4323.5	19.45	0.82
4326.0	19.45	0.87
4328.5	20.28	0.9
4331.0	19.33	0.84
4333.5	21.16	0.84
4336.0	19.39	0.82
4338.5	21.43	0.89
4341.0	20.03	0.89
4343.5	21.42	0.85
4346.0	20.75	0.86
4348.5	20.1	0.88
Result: 1.6 Angstrom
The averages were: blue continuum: 17.4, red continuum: 19.5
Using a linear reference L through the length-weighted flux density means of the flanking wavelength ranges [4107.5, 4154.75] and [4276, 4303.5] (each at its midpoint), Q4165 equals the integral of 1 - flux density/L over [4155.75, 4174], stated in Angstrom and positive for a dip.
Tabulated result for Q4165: 1.1 Angstrom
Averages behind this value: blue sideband 17.4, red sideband 17.4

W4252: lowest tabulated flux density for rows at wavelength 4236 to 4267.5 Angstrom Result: 16.77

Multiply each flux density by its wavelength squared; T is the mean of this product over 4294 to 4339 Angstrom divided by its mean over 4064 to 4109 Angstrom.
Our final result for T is 1.2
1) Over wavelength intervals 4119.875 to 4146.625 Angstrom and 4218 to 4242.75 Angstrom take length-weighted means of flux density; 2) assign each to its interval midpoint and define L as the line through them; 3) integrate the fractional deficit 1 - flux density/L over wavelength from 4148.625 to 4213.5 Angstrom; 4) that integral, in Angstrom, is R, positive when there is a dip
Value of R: 1.6 Angstrom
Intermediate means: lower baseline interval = 17.2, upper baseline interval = 17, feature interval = 16.7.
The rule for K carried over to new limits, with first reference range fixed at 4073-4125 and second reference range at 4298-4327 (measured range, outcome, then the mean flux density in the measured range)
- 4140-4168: 3.28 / 16.2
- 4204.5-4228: 2.66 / 16.6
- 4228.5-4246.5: 1.46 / 17.3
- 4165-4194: 2.24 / 17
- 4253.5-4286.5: 3.37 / 17.1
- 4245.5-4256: 0.78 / 17.5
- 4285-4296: 0.73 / 17.9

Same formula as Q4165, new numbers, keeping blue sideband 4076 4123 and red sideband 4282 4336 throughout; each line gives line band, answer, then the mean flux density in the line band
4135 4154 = 1.8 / 16.4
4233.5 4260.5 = 1.7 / 17.5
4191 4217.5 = 2.3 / 16.8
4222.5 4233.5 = 1.0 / 16.9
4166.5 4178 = 1.1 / 16.5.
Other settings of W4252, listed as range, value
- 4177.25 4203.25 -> 16.42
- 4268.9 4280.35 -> 15.91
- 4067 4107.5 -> 15.54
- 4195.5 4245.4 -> 14.97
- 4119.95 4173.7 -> 15.01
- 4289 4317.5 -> 18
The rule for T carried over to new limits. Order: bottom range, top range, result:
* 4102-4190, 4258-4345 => 1.17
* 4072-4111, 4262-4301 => 1.06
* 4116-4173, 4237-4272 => 1.10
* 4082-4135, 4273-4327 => 1.12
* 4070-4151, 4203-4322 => 1.07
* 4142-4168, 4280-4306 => 1.17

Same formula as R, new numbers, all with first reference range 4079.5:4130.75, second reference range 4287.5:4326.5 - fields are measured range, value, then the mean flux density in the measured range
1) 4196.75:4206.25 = 1.0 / 16.5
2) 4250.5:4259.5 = 0.5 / 17.7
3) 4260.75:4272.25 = 0.8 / 17.4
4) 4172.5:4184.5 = 0.8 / 17.1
